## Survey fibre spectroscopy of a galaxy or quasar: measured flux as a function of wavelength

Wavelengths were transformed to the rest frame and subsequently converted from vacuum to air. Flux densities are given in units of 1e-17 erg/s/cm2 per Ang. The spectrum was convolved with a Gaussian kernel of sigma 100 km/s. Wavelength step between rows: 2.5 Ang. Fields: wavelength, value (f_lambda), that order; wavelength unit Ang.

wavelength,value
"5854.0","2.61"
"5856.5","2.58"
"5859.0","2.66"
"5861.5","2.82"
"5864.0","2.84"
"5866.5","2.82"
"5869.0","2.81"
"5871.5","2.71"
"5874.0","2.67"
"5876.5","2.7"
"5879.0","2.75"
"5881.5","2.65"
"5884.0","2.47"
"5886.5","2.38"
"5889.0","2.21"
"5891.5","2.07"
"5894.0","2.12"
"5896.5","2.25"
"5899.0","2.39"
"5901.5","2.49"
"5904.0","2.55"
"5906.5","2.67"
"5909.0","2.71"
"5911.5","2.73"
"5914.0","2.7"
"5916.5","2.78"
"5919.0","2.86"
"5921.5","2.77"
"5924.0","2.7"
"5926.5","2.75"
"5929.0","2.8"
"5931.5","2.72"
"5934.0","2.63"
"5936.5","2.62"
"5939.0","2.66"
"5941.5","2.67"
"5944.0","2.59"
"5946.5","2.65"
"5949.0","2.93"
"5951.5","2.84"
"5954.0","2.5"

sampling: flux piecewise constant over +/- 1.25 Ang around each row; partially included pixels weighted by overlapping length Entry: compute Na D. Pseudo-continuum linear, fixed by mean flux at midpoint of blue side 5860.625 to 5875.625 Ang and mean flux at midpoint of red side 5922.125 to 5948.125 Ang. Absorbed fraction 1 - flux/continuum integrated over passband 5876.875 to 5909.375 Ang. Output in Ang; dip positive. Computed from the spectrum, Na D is 3.6 Ang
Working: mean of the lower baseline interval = 2.78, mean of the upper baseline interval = 2.68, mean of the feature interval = 2.44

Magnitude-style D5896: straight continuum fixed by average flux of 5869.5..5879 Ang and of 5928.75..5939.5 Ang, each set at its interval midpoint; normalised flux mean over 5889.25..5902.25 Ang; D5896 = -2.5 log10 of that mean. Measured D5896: 0.197 mag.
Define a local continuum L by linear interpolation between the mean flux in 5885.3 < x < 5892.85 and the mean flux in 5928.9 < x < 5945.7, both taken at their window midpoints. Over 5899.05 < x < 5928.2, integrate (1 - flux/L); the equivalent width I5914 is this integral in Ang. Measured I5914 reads -2.9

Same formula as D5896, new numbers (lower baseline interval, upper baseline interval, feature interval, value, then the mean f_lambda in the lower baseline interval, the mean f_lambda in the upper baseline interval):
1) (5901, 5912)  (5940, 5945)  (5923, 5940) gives -0.03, 2.63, 2.63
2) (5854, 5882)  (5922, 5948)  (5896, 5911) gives 0.07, 2.73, 2.68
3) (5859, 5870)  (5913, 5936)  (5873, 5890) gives 0.10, 2.8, 2.74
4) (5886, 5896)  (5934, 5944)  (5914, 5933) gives -0.11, 2.19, 2.64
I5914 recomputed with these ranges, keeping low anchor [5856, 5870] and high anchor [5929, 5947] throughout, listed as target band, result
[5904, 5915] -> 0.1 Ang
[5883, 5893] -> 1.7 Ang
